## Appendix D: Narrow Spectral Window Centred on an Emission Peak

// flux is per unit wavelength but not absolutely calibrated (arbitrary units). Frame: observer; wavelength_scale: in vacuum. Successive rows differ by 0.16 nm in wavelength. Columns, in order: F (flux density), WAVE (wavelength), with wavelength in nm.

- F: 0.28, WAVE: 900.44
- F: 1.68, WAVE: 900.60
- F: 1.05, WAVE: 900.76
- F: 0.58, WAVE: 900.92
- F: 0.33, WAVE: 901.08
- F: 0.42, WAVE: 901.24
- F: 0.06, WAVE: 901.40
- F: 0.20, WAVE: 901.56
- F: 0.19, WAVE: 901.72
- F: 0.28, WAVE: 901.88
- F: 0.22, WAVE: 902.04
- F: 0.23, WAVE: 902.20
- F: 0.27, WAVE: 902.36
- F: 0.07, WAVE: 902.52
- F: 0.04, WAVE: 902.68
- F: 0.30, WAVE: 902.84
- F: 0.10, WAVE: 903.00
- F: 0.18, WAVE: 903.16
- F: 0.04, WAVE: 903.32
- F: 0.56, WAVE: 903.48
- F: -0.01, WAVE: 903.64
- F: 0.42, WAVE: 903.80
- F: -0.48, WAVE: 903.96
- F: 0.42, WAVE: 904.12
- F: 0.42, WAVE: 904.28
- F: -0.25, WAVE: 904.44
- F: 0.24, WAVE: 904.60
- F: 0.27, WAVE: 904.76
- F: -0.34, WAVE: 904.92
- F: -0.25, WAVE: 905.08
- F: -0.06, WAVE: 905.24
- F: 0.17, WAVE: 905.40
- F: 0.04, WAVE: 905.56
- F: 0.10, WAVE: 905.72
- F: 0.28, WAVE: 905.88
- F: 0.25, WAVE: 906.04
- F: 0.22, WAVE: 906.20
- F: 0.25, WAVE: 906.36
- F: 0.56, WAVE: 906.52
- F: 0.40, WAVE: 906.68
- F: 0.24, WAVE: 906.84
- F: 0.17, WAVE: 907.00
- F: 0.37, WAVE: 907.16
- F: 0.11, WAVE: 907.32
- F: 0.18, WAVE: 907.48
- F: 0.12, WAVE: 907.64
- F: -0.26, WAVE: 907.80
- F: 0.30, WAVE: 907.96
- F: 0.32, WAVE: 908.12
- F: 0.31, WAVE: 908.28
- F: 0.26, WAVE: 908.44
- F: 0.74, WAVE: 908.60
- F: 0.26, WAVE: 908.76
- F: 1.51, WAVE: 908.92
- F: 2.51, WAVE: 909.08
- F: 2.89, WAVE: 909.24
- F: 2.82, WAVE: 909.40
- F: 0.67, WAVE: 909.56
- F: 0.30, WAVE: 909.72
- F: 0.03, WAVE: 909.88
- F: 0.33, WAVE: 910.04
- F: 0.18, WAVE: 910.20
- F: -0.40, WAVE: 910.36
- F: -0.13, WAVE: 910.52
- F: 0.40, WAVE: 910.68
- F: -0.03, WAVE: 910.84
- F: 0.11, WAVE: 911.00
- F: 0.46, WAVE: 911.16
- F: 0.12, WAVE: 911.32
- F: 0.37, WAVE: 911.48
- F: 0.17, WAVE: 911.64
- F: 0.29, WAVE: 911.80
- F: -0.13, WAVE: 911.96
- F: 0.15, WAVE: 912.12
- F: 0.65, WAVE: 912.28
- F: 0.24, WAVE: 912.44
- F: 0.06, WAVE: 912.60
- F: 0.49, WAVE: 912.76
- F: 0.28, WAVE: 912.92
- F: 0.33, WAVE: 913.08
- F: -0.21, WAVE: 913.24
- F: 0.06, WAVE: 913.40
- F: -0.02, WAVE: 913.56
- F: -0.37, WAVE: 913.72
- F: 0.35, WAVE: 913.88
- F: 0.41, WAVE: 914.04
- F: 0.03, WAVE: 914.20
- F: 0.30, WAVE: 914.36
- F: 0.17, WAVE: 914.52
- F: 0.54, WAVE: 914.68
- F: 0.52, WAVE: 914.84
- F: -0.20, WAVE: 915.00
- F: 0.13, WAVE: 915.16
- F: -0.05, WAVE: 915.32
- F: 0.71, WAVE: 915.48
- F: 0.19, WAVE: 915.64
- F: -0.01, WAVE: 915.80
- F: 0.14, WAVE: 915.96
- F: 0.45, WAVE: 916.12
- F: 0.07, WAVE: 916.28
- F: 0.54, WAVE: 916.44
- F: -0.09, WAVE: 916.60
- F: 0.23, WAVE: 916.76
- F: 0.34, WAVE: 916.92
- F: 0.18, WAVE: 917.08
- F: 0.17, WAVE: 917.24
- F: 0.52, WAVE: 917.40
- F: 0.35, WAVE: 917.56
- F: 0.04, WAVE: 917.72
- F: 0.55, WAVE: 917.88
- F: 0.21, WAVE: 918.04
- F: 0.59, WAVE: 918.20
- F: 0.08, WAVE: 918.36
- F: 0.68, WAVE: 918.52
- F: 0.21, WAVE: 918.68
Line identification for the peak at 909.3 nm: [O III]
